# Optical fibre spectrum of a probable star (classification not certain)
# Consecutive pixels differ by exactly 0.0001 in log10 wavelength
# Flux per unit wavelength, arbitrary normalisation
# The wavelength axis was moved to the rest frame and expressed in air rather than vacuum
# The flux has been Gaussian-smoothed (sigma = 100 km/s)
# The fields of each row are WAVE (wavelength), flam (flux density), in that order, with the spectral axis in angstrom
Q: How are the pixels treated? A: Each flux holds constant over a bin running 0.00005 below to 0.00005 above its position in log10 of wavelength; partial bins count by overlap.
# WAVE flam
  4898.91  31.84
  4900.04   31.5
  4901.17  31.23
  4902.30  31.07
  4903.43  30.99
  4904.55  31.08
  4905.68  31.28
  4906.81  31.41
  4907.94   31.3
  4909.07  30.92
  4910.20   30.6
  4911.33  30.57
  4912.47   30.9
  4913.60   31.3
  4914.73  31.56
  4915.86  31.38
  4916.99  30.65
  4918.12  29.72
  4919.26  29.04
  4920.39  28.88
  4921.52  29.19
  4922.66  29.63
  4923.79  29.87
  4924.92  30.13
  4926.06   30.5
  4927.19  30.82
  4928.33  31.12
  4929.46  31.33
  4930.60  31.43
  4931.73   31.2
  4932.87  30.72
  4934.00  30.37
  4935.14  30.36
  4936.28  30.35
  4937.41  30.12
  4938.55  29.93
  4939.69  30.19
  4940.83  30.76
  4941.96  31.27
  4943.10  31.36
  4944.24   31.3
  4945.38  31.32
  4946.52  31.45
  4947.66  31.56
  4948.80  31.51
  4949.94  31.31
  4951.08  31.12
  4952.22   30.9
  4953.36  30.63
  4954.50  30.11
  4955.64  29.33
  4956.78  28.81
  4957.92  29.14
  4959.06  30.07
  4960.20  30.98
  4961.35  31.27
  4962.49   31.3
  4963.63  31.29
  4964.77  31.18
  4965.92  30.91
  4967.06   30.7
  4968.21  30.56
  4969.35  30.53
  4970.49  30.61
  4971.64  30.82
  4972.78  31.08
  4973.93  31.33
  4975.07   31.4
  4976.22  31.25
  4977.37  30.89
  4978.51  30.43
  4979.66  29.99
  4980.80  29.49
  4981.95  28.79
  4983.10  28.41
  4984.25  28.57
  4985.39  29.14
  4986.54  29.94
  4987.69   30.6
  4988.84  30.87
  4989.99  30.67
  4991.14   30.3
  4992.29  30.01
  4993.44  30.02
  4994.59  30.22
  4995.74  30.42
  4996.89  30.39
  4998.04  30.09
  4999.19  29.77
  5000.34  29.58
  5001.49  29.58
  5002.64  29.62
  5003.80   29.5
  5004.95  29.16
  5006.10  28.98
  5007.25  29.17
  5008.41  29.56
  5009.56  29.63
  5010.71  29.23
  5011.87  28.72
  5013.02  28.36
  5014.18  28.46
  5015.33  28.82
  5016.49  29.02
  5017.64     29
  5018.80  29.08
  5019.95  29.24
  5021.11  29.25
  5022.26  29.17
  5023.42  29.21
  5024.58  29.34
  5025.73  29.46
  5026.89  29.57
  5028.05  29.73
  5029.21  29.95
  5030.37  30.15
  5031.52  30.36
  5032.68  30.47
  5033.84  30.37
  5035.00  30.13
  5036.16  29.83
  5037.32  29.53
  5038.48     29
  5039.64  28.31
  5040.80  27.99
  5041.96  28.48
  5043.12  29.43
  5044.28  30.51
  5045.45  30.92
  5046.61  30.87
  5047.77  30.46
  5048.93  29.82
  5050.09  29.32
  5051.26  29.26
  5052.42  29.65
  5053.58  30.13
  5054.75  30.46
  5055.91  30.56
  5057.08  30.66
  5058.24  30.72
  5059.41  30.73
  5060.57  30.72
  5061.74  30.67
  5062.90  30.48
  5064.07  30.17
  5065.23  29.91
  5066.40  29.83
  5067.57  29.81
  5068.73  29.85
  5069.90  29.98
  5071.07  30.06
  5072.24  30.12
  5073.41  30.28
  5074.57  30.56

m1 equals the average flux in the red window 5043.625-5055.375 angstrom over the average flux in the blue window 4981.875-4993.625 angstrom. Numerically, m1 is 1.01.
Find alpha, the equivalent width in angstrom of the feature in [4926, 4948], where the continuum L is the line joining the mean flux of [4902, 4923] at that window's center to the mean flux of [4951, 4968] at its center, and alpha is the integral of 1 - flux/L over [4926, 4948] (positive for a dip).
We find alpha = -0.2 angstrom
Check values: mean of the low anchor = 30.6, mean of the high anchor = 30.5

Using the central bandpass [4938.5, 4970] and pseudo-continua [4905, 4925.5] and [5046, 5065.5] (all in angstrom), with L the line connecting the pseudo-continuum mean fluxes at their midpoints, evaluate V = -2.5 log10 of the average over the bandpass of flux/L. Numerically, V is -0.01 mag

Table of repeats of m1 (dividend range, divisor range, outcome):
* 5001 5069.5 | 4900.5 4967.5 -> 0.97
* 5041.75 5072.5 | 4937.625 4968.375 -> 0.98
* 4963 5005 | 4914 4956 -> 0.99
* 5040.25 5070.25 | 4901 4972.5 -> 0.98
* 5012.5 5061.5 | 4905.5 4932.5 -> 0.97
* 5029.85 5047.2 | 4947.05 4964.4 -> 0.97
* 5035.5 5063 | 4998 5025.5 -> 1.02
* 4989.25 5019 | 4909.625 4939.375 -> 0.97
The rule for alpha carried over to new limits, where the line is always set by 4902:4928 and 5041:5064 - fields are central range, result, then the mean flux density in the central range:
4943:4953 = -0.3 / 31.3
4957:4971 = -0.1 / 30.7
